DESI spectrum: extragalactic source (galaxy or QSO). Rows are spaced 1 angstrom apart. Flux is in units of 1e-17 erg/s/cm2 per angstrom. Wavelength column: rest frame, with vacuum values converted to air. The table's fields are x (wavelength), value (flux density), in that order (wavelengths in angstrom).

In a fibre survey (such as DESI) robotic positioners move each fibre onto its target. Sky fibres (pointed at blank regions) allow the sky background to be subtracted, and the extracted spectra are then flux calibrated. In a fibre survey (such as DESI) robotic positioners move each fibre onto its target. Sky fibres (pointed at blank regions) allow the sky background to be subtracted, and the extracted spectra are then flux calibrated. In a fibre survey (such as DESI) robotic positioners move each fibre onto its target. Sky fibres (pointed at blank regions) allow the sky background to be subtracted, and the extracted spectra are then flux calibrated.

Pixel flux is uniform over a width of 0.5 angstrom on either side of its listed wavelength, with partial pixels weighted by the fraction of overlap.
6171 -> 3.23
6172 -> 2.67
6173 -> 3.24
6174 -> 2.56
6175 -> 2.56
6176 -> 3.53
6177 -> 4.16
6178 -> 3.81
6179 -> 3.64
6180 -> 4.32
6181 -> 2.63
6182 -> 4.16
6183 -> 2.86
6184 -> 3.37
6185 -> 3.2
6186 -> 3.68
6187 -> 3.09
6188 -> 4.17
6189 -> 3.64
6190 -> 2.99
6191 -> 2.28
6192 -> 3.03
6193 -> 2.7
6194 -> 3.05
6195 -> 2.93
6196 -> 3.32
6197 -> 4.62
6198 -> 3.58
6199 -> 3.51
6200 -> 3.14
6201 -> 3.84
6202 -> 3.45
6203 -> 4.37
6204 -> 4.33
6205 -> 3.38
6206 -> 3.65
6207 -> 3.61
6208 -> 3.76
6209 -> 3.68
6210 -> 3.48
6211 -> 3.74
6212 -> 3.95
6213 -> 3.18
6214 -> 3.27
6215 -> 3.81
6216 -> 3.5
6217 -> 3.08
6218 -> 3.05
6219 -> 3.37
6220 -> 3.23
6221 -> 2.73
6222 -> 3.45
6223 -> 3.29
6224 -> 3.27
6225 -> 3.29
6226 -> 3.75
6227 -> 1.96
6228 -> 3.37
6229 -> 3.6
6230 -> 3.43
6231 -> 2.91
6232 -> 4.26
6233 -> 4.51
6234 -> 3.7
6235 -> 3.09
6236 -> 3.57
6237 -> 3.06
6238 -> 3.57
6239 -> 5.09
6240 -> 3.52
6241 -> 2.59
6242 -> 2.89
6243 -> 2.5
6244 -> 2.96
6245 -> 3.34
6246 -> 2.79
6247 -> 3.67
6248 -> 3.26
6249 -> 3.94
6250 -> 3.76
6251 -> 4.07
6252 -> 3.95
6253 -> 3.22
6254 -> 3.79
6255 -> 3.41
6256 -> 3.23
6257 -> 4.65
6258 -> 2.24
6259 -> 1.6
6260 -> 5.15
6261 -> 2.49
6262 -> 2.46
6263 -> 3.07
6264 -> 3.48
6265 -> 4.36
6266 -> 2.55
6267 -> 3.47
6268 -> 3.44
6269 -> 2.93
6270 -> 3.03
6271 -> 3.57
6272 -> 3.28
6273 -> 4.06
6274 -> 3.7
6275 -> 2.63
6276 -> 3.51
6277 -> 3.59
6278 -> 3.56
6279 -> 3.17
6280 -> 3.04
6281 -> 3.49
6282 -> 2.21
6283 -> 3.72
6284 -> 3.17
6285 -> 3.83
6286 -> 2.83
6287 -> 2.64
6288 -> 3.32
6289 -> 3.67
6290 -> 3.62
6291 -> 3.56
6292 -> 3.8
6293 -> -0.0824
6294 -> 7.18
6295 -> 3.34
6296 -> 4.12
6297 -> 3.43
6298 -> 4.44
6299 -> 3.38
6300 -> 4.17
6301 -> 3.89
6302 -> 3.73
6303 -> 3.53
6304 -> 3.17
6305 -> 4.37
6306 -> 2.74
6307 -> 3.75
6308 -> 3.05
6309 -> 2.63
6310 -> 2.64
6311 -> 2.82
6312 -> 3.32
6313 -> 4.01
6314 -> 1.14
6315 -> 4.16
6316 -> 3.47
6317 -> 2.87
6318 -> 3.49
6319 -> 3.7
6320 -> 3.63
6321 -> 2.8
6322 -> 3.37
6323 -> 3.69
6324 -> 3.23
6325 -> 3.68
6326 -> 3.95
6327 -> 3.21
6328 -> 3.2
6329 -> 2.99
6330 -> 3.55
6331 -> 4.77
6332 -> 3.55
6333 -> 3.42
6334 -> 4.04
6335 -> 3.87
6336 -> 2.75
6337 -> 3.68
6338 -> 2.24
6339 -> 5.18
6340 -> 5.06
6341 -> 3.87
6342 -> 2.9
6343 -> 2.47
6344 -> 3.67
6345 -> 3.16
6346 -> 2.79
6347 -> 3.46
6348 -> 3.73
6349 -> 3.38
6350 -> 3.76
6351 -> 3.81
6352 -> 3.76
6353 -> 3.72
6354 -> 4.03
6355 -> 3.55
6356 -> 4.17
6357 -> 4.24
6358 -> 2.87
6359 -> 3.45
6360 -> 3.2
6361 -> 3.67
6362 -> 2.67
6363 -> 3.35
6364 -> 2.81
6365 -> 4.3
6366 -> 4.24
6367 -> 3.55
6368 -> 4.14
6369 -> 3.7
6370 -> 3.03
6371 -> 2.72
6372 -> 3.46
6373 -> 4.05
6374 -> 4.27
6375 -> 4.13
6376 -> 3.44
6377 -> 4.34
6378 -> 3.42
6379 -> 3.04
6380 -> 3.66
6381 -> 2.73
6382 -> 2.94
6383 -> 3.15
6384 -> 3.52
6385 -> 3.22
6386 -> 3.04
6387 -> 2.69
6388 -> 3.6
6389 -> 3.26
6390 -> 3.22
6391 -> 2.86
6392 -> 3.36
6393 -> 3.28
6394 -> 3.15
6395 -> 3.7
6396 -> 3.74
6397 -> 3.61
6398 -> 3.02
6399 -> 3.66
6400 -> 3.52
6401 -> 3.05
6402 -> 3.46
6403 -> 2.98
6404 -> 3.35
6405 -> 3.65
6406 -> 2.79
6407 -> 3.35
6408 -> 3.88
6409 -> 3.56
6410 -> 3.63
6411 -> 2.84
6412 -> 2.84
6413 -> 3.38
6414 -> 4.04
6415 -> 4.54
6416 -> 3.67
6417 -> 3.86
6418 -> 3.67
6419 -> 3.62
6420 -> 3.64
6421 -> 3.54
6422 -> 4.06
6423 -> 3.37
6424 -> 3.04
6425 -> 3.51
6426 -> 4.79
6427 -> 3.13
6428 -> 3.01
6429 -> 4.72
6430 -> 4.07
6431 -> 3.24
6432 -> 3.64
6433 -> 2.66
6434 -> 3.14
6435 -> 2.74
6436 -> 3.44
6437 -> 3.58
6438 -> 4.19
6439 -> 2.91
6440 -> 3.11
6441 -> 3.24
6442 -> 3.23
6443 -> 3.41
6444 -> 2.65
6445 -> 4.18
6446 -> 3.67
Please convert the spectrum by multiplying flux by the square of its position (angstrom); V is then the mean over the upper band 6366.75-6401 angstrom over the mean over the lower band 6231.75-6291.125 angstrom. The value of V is 1.05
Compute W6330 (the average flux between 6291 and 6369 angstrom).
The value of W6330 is 3.52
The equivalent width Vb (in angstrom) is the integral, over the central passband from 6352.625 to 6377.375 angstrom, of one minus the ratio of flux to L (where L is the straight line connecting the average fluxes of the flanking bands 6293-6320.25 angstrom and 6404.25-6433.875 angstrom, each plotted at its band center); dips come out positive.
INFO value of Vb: -0.7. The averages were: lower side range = 3.49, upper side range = 3.57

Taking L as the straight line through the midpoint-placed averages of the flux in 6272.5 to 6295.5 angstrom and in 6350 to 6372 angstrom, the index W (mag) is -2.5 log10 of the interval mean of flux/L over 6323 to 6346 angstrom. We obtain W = -0.01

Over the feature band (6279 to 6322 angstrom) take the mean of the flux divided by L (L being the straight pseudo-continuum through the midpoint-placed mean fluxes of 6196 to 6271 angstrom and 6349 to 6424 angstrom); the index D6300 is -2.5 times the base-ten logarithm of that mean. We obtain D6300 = 0.03 mag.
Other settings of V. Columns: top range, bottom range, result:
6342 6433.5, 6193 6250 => 1.06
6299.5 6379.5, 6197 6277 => 1.06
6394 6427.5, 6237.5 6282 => 1.10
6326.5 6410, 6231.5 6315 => 1.06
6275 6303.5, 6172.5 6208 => 1.04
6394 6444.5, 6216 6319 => 1.08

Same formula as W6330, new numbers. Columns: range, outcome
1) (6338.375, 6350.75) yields 3.61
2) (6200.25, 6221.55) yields 3.54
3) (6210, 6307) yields 3.41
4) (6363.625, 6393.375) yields 3.44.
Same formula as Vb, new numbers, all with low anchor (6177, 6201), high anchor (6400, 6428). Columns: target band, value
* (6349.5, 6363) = -0.42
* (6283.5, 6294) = 0.67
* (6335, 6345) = -0.15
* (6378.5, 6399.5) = 1.47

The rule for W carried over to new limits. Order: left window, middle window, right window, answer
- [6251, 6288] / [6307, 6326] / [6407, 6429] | 0.054 mag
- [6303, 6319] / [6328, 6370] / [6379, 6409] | -0.109 mag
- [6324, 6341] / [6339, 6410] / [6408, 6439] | 0.048 mag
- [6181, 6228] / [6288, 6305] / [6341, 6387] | -0.076 mag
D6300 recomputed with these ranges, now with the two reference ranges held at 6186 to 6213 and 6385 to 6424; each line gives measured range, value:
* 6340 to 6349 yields 0.03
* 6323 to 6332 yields -0.04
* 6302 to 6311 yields 0.07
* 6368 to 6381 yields -0.05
